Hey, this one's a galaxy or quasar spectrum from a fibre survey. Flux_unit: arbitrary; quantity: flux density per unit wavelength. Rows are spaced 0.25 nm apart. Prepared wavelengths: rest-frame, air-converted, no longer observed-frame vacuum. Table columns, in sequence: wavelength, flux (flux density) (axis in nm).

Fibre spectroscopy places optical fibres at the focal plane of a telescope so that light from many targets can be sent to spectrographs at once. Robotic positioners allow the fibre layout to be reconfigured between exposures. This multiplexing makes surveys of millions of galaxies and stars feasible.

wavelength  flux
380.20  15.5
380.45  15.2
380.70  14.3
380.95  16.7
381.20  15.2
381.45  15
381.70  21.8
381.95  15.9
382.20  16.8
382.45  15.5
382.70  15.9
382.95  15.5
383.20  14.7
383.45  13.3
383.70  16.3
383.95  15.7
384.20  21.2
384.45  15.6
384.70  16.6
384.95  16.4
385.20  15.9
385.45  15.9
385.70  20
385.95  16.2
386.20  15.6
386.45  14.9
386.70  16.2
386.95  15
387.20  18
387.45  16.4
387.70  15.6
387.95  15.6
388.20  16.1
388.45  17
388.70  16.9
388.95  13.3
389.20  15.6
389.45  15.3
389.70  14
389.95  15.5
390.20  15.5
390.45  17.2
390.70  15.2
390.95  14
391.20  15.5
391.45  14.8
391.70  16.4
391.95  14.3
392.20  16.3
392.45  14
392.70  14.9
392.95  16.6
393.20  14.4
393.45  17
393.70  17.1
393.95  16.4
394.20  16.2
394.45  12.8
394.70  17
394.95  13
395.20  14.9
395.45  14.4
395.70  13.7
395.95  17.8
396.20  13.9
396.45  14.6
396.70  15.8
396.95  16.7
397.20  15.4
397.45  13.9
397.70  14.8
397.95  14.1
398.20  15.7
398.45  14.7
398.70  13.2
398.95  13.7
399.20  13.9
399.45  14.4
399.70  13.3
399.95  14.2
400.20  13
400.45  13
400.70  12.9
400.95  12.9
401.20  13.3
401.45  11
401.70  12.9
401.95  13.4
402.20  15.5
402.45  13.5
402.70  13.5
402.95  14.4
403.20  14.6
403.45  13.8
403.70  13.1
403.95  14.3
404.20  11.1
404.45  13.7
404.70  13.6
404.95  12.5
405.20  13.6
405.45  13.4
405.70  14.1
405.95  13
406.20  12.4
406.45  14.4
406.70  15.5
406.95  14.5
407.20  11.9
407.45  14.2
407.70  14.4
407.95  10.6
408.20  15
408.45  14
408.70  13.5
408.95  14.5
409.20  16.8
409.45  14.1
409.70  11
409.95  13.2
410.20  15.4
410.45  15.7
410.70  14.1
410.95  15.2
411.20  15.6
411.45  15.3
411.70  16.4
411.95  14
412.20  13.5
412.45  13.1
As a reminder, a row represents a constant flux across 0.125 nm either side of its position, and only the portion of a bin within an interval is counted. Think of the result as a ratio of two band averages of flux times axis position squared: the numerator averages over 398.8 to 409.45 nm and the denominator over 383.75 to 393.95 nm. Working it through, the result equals 0.92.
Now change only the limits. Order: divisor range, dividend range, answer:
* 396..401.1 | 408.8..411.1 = 1.07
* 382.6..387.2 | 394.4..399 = 0.97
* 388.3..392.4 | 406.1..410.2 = 0.98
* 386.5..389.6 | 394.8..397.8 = 0.98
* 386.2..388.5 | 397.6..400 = 0.94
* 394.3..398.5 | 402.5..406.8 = 0.95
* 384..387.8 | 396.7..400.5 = 0.92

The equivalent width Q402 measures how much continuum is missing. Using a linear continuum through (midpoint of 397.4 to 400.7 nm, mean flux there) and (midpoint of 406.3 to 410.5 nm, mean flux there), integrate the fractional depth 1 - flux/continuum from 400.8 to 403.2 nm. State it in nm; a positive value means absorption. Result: 0.09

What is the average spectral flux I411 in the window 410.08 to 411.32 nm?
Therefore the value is 15.2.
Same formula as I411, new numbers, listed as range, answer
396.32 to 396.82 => 15.2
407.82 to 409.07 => 13.5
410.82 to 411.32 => 15.4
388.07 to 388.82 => 16.7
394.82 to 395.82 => 14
